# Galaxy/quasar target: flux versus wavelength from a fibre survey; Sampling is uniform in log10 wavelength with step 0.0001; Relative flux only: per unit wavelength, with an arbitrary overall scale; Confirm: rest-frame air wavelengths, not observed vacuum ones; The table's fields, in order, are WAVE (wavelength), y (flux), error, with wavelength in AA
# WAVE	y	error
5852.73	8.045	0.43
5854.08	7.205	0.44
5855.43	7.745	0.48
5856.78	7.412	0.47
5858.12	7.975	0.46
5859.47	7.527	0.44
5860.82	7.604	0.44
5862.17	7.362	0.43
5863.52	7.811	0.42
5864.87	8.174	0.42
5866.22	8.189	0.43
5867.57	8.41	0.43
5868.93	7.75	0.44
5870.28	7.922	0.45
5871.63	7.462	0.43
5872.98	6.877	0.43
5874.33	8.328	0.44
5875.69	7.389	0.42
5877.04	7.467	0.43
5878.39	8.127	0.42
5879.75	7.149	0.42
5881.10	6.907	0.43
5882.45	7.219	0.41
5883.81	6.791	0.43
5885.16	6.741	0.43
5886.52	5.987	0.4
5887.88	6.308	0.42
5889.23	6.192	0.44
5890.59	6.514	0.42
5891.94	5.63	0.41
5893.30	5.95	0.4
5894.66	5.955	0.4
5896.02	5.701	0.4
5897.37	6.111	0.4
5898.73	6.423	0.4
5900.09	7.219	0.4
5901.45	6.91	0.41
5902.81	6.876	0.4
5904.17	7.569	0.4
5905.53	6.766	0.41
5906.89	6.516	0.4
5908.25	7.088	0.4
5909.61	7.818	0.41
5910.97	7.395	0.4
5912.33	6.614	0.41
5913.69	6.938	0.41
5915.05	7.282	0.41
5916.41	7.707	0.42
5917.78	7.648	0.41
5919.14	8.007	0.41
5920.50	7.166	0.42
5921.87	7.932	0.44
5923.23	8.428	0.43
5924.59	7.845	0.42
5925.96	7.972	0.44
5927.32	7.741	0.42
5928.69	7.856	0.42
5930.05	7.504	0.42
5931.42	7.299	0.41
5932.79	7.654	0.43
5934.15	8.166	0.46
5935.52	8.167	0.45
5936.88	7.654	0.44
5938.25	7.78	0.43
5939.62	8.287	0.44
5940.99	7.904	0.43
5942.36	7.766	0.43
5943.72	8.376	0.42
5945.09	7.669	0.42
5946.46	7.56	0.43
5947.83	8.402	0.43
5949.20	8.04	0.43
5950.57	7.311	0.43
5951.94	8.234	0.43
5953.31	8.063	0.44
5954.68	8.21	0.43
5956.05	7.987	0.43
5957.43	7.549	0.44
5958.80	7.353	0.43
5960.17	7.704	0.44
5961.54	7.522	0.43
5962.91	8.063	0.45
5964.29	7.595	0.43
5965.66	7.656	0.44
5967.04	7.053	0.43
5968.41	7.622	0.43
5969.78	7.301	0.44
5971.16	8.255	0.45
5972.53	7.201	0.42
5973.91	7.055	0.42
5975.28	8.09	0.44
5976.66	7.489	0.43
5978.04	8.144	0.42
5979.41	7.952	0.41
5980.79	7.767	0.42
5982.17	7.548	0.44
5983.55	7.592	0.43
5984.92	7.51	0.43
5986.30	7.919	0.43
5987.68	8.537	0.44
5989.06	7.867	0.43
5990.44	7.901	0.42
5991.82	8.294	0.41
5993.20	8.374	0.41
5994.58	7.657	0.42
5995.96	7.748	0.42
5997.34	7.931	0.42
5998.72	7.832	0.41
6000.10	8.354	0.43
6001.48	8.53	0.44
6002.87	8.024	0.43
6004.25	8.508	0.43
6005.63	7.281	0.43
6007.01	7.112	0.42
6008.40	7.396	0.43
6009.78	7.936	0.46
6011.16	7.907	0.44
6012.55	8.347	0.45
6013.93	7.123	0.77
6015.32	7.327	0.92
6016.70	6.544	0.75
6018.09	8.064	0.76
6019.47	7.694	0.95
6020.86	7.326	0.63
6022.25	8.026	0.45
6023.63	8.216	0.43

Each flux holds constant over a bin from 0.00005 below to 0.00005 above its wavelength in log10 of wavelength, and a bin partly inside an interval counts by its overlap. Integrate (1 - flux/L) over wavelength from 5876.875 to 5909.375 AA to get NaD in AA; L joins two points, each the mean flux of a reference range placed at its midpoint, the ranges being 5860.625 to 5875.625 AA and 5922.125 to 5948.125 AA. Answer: 4.8 AA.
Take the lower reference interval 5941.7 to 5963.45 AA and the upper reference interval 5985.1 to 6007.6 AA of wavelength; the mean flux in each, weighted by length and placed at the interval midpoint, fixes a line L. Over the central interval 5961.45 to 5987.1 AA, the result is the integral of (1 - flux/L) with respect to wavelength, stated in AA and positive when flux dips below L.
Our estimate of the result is 0.9 AA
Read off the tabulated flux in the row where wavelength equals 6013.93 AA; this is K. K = 7.123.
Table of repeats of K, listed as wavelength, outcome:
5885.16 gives 6.741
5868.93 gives 7.75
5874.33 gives 8.328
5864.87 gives 8.174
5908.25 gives 7.088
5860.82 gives 7.604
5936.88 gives 7.654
